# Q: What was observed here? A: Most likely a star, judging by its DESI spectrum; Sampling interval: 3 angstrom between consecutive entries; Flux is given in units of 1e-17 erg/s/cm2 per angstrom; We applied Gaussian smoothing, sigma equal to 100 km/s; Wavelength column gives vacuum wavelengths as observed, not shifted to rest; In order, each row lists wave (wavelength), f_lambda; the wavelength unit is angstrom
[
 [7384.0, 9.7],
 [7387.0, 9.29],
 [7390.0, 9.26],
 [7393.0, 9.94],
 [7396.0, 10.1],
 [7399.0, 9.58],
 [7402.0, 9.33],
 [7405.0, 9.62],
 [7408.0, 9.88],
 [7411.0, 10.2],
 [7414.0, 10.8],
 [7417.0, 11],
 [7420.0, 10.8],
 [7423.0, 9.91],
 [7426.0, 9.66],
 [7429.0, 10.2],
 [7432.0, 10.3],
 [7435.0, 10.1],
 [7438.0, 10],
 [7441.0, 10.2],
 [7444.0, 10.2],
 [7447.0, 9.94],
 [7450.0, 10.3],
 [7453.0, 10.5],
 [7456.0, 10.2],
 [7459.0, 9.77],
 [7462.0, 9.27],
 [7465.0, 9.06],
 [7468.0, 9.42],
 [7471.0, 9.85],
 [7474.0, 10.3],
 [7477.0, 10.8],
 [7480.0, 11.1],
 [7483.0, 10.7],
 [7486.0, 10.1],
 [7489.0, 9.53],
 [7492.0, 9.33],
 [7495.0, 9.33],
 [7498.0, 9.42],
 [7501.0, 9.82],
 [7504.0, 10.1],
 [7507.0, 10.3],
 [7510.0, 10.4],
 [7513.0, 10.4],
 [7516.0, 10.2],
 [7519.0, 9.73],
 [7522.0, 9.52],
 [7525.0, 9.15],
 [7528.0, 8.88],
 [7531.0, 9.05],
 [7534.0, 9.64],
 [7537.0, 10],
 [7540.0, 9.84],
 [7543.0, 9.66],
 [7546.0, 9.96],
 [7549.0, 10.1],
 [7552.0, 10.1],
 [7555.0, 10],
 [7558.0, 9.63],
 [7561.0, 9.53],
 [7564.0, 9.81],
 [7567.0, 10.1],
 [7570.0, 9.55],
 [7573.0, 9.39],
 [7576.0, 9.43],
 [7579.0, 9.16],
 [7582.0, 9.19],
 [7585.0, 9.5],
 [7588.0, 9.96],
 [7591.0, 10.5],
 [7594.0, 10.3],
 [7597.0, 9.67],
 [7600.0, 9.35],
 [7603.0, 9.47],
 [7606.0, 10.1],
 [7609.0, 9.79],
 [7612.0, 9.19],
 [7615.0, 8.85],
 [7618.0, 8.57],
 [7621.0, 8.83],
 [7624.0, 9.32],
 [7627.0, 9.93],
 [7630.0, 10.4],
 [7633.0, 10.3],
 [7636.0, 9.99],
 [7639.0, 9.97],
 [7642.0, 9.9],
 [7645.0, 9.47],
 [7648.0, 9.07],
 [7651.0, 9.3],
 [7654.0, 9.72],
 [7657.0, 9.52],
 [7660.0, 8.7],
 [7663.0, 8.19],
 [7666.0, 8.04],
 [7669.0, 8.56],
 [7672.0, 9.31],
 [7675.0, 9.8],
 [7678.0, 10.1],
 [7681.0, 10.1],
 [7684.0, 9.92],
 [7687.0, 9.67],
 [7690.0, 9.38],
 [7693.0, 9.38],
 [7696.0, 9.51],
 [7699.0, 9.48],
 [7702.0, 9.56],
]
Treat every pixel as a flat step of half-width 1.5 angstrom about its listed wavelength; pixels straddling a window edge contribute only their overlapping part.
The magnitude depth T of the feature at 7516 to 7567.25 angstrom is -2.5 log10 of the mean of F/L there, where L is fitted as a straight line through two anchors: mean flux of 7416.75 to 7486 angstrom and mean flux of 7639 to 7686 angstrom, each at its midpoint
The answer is 0.01 mag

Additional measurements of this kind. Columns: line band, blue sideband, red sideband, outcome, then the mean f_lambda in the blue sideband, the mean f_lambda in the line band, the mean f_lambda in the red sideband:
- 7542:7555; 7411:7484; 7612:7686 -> -0.020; 10.2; 9.97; 9.41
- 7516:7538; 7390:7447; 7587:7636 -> 0.043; 10.1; 9.46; 9.67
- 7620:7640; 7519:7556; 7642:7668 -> -0.076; 9.66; 9.84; 9.04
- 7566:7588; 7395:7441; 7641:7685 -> 0.010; 10.1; 9.49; 9.3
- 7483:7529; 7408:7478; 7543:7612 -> 0.016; 10.1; 9.79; 9.74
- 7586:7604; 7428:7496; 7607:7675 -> -0.041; 10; 9.88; 9.33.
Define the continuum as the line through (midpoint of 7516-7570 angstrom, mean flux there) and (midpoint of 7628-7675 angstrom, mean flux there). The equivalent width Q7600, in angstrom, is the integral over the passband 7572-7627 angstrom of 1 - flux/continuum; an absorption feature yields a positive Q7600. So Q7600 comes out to 0.3 angstrom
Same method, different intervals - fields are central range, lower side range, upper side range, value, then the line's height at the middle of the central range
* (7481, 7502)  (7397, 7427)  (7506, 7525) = 0.5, 10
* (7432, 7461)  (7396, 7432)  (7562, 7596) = -0.3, 10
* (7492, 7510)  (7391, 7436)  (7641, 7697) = 0.0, 9.83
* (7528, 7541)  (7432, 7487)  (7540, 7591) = 0.4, 9.83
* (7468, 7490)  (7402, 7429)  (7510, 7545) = -0.9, 9.9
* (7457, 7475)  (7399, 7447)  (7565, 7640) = 0.7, 10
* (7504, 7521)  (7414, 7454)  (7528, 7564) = -0.5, 9.89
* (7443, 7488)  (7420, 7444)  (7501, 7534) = -0.5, 9.98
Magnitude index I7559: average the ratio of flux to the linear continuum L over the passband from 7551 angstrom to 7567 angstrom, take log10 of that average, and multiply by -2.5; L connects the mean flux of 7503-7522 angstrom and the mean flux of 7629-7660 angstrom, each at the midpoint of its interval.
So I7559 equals 0.017 mag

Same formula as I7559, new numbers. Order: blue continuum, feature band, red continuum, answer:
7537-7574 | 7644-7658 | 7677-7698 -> 0.037 mag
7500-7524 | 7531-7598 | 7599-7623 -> -0.014 mag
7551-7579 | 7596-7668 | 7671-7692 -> 0.038 mag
